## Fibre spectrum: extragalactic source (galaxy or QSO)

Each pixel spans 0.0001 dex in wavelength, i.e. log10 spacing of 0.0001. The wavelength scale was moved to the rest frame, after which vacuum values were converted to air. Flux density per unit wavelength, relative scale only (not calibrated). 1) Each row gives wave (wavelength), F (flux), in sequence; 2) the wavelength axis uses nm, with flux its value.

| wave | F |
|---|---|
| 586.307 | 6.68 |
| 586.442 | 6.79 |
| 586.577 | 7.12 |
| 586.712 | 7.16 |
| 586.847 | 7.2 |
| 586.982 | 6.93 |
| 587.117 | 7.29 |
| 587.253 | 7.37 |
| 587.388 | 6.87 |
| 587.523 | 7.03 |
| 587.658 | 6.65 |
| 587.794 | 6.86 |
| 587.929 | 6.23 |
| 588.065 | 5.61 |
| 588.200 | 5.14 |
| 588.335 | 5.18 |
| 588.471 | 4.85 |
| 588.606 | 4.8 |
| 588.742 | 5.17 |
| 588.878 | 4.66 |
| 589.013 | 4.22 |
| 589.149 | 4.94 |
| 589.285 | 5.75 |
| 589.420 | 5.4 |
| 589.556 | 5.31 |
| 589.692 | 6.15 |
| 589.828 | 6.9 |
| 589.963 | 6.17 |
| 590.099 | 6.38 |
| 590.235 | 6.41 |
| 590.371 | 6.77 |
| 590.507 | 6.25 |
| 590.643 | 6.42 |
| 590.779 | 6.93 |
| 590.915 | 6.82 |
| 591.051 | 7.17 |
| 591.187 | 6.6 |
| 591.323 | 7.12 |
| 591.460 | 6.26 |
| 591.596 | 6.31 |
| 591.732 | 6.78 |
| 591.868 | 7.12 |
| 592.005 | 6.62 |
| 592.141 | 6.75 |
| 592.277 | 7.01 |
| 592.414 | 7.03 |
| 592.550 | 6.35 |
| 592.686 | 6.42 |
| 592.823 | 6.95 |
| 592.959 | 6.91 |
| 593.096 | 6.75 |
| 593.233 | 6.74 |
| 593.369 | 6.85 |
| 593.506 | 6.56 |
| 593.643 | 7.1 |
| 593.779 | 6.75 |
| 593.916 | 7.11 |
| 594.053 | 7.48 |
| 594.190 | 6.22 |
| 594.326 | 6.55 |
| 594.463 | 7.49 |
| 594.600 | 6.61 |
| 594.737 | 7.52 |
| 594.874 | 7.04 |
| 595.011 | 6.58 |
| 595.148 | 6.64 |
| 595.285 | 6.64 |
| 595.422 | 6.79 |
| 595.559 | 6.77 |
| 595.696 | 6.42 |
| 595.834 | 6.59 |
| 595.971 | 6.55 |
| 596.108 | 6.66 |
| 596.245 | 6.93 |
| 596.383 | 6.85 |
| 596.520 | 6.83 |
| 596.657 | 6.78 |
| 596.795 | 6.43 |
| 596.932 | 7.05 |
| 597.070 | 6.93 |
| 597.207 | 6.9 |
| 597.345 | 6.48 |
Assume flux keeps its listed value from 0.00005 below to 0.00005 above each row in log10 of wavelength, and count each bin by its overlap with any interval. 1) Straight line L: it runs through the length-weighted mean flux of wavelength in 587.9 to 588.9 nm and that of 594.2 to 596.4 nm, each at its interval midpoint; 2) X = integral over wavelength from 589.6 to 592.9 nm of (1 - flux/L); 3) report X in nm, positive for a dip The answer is -0.46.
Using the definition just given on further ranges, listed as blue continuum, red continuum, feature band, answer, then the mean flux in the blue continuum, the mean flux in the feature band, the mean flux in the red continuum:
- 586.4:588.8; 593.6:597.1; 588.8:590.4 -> 0.18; 6.35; 5.73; 6.82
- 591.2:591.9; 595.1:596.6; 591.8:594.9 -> -0.08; 6.69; 6.86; 6.7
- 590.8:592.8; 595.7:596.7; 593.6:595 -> -0.05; 6.75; 6.97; 6.72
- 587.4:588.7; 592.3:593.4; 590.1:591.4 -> -0.07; 5.85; 6.7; 6.76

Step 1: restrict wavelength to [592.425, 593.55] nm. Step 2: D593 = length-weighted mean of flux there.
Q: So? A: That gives 6.71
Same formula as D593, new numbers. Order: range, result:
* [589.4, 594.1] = 6.66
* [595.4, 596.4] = 6.68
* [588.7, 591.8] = 6.13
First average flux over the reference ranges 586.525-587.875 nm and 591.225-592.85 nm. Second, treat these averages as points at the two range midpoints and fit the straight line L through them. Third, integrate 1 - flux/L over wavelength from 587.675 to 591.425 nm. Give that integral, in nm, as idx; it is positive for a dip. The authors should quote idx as 0.51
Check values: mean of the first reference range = 7.04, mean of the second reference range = 6.72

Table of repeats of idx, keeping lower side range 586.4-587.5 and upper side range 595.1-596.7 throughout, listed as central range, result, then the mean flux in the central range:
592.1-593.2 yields 0.01 nm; 6.77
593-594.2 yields -0.01 nm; 6.87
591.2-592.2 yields 0.03 nm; 6.7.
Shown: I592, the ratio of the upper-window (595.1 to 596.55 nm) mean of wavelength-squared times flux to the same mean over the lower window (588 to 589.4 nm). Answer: 1.4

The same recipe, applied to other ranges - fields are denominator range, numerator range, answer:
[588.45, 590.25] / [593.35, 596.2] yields 1.26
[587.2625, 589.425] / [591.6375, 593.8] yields 1.22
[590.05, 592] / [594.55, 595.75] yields 1.03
